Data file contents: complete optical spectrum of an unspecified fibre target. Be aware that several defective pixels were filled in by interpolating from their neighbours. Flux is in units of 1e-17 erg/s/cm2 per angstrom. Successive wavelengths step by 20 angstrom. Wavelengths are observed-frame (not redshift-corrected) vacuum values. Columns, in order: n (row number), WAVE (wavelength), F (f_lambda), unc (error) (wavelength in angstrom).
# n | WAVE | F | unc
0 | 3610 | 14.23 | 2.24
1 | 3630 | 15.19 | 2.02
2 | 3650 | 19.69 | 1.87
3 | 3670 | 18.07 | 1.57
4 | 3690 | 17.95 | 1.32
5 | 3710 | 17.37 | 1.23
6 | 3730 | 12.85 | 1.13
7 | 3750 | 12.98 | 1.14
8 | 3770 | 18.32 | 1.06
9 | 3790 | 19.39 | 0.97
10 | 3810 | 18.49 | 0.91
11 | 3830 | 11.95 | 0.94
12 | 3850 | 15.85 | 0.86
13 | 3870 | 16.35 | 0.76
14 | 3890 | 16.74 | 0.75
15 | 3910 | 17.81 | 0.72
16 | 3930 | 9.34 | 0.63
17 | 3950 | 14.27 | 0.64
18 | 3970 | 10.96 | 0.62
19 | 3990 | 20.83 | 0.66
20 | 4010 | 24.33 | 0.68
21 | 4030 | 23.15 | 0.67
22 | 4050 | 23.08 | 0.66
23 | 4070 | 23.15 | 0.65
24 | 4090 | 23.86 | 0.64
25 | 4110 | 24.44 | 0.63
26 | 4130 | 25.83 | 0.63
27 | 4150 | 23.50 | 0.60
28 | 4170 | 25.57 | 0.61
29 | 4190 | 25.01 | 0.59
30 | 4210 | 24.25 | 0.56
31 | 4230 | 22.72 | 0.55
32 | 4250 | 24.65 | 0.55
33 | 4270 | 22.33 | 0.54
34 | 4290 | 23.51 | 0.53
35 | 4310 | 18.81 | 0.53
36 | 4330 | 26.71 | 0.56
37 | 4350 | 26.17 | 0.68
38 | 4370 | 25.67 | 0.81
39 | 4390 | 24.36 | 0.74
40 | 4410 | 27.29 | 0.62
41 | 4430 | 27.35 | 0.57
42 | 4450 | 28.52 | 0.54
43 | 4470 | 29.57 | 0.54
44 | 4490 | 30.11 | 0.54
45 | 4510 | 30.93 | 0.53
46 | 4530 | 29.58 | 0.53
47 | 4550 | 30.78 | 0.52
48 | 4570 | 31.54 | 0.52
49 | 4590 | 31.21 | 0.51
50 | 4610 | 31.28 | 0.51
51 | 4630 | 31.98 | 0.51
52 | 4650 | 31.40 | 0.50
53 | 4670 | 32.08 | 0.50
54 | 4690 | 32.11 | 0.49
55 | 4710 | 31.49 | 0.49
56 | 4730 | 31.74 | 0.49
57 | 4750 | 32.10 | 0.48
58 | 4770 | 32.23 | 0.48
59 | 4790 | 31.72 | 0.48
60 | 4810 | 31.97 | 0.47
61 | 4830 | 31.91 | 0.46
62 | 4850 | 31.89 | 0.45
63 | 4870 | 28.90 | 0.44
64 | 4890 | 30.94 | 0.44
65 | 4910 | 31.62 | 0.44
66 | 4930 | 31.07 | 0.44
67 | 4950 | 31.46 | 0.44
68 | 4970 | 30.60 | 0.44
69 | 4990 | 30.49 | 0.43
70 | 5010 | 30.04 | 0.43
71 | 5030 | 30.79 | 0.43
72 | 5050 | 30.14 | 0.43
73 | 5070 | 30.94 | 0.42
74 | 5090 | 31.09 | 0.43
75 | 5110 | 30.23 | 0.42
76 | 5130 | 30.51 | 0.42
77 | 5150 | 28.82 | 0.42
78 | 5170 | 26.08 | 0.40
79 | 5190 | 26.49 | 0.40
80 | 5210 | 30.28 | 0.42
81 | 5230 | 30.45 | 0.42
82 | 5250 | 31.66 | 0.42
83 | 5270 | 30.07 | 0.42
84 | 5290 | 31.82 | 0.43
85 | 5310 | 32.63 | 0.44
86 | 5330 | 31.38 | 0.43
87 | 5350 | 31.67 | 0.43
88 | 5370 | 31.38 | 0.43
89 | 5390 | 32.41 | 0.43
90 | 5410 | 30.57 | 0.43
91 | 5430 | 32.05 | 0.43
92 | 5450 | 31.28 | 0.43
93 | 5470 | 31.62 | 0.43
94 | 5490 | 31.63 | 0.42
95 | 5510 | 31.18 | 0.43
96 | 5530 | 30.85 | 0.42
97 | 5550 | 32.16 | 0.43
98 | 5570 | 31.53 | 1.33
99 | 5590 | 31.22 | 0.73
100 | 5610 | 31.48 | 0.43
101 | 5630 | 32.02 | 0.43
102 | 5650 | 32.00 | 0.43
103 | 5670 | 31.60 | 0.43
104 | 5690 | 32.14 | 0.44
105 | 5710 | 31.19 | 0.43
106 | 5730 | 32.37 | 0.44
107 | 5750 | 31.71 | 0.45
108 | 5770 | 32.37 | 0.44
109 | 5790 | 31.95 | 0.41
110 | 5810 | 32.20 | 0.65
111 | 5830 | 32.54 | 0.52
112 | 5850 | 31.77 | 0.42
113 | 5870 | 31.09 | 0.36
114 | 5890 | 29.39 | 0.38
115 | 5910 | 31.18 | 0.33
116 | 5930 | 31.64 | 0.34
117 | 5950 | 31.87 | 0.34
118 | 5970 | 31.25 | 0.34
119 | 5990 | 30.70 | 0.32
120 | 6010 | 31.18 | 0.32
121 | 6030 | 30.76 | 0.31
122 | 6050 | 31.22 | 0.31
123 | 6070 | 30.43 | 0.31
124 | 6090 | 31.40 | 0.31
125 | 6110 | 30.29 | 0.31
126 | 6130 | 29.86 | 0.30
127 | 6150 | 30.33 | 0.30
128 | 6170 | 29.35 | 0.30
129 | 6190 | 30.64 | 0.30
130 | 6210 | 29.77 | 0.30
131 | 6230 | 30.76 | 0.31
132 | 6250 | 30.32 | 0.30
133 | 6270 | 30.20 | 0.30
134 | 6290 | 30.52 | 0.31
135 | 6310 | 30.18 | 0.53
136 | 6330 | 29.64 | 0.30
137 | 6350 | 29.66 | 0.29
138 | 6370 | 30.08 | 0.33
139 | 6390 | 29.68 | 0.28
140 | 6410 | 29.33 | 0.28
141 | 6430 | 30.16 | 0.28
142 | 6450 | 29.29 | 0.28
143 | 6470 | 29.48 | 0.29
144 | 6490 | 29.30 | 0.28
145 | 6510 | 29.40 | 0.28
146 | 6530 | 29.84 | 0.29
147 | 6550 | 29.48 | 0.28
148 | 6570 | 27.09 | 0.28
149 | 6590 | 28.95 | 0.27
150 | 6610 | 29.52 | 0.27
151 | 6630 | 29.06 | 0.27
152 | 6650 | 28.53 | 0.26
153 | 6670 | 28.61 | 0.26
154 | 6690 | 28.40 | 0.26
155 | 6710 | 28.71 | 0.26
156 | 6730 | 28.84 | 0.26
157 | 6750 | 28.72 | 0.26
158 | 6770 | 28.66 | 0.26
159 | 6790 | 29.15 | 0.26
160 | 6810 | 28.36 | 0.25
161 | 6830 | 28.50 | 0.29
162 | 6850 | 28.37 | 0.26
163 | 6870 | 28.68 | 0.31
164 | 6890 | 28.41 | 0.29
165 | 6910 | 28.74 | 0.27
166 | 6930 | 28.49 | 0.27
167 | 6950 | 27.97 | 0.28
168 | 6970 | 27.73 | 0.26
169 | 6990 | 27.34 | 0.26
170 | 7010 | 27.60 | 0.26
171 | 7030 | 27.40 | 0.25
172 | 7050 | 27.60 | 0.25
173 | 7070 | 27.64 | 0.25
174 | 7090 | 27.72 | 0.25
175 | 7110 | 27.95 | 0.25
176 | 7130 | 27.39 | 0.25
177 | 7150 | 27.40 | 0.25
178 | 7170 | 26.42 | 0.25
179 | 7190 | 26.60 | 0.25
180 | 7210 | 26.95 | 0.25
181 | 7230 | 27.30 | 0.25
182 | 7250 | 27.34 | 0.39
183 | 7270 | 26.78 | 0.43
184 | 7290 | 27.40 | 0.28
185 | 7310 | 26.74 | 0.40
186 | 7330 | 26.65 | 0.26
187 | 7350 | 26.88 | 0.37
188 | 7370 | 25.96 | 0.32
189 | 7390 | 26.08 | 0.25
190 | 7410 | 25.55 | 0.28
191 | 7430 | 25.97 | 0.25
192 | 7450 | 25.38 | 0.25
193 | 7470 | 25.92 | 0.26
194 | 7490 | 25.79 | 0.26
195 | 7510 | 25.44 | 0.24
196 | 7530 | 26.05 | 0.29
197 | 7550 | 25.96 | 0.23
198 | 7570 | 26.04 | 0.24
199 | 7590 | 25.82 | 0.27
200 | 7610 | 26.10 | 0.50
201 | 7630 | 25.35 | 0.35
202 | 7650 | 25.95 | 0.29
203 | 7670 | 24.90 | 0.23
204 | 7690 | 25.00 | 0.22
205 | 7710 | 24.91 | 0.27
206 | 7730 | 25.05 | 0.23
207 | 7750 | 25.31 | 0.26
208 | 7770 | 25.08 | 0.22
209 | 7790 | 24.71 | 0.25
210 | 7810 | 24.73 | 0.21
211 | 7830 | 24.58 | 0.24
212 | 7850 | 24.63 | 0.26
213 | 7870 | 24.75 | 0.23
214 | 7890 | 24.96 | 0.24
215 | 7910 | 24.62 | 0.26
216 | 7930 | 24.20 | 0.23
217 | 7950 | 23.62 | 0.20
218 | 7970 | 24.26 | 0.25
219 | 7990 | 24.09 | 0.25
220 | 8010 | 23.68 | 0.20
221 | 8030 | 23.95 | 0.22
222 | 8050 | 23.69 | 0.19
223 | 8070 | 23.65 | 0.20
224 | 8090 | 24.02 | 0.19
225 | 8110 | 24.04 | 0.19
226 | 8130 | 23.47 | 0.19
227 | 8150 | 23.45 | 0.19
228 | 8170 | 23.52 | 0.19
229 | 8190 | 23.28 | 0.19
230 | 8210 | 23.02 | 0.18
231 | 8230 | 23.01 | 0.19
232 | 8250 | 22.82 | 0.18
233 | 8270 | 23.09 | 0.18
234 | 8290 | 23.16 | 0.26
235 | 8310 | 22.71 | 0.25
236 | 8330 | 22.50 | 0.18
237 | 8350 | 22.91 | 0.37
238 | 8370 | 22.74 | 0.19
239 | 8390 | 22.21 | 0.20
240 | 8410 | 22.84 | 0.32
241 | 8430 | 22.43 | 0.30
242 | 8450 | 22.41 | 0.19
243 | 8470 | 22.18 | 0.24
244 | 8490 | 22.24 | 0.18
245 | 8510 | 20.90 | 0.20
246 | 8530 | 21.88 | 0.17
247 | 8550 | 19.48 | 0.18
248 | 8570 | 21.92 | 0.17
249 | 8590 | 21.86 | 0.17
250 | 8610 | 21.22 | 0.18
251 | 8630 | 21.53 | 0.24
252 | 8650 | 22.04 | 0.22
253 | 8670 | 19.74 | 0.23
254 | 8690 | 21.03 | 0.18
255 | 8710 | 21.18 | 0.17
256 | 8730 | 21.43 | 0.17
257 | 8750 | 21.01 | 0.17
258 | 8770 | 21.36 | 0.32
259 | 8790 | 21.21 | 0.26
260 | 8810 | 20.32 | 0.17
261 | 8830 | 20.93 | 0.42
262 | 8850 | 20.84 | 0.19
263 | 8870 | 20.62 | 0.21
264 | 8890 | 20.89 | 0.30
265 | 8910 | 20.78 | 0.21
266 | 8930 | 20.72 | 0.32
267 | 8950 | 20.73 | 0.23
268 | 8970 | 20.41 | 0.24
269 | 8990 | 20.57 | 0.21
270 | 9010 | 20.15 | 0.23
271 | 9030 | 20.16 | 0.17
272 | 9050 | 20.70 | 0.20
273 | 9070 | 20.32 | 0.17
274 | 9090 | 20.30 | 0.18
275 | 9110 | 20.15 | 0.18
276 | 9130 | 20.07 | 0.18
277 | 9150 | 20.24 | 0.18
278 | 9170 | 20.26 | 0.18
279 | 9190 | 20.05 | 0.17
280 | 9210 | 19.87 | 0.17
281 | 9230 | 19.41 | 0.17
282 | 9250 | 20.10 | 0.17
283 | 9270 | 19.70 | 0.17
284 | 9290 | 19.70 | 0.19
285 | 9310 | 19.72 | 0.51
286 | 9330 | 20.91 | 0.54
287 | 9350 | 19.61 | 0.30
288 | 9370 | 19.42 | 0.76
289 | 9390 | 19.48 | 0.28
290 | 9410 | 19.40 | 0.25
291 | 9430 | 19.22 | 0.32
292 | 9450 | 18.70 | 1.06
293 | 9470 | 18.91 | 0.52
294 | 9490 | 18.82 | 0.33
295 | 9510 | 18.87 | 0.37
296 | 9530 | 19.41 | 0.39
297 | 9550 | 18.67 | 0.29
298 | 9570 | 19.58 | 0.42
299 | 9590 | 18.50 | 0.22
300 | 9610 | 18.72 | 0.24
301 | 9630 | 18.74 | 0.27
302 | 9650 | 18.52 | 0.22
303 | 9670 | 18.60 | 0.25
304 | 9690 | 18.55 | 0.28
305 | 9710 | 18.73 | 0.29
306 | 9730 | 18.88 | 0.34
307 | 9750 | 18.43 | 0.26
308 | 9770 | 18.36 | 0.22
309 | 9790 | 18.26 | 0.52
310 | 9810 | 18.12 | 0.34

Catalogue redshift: 0.00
